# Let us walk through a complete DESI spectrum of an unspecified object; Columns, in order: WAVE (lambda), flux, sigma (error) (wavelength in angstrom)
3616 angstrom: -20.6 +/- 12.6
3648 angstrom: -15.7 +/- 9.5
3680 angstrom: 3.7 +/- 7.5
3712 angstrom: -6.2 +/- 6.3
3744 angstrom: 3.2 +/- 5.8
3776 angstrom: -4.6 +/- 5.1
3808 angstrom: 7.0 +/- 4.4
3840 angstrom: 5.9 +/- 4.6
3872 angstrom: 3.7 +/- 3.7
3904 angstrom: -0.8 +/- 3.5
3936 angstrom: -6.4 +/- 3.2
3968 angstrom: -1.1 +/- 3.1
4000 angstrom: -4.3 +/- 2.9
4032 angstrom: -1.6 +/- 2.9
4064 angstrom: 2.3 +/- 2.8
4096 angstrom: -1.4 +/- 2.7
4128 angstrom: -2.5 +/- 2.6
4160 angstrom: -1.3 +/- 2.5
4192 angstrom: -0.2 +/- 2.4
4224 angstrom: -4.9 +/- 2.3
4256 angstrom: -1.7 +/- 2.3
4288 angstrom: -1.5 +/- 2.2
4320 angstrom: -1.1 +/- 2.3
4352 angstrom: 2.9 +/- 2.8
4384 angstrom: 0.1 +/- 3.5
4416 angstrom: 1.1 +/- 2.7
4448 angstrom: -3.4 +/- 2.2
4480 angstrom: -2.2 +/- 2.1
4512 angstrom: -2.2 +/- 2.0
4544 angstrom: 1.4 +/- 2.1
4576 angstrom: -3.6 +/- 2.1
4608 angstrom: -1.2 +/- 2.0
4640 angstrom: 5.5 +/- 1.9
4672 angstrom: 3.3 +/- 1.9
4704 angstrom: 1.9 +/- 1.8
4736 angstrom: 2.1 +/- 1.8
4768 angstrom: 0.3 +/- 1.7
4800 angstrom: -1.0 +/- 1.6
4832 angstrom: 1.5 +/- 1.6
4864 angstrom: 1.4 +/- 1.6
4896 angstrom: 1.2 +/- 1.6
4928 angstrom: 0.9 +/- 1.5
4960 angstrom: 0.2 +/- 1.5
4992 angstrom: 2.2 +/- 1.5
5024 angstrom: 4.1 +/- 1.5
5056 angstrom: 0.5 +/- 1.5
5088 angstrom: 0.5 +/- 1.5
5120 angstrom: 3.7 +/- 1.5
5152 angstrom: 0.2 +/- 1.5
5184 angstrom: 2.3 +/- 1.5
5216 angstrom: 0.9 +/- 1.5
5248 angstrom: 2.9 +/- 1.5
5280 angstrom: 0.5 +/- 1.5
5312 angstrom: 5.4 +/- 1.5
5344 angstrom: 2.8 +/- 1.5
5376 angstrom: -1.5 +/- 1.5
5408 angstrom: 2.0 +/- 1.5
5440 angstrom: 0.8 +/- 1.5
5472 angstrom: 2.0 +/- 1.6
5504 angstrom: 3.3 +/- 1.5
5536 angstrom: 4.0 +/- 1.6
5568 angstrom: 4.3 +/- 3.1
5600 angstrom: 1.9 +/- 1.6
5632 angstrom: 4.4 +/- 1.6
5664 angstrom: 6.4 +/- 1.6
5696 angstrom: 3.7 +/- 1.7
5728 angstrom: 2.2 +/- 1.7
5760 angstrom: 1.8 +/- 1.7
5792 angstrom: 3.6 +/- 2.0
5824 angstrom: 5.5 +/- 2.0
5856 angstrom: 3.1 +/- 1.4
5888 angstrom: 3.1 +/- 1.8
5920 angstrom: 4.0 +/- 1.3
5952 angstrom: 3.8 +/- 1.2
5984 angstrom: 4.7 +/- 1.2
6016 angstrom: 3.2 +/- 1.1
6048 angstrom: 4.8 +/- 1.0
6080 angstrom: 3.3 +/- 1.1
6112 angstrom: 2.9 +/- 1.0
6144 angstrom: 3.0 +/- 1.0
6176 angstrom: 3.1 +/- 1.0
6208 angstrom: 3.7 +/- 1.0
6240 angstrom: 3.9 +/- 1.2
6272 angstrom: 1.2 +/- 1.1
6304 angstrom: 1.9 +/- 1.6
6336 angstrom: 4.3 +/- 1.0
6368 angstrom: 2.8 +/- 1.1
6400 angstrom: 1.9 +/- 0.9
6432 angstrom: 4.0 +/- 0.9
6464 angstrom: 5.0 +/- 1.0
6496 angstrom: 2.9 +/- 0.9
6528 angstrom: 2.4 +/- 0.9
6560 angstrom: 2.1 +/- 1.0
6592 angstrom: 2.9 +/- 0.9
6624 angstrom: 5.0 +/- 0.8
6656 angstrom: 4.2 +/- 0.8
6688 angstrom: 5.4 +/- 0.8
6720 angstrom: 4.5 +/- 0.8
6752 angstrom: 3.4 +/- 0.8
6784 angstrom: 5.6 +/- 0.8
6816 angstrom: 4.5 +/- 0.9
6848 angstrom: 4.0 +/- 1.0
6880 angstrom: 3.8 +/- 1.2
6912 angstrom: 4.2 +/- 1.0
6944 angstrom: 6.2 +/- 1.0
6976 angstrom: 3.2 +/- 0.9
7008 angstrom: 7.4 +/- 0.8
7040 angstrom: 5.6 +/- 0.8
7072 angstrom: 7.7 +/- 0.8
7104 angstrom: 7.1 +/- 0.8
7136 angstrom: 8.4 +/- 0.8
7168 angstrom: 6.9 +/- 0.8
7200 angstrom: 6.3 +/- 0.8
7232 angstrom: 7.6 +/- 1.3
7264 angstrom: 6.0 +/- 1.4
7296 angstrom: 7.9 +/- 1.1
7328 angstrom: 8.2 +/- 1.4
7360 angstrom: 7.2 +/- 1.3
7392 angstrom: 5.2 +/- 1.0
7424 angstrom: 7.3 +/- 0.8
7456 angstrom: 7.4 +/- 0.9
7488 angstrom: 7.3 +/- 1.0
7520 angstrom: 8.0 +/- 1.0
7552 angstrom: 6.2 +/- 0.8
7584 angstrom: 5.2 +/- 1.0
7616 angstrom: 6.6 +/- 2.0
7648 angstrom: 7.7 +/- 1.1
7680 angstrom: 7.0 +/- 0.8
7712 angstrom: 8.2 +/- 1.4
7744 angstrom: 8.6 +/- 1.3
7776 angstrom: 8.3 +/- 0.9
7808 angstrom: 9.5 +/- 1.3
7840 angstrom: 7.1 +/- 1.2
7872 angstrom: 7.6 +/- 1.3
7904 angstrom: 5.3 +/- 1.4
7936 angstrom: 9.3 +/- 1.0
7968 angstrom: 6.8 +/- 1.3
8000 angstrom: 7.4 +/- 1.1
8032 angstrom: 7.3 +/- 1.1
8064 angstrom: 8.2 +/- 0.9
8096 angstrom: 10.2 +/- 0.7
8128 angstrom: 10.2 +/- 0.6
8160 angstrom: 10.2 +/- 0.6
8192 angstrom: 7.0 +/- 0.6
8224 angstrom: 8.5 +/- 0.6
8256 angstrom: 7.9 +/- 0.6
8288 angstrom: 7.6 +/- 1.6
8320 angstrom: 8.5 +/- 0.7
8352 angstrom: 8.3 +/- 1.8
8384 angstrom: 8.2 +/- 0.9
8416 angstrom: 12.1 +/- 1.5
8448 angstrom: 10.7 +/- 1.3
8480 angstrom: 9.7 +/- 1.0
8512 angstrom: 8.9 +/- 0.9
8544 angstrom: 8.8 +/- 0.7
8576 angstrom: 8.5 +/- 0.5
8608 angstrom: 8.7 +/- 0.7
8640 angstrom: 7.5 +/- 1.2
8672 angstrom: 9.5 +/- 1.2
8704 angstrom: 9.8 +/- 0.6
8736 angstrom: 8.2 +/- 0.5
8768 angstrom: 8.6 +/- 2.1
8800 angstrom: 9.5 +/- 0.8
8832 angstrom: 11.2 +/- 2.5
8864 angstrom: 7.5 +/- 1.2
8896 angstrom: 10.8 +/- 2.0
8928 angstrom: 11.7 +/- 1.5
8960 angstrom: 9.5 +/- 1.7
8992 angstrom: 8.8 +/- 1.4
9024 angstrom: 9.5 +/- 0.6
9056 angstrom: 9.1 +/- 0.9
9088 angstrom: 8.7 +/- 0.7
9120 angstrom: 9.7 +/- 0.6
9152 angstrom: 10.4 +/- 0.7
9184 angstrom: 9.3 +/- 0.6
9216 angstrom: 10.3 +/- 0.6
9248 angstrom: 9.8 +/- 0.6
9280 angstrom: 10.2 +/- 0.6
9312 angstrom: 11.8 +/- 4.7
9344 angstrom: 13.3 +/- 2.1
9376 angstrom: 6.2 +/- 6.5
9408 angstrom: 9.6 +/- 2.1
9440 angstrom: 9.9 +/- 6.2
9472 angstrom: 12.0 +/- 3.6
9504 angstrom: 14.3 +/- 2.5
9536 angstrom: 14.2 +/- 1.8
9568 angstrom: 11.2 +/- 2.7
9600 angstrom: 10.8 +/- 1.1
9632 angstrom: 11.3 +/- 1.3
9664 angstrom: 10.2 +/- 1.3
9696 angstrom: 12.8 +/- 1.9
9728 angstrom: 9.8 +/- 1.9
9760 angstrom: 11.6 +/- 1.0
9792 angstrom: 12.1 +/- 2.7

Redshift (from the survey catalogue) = 0.76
